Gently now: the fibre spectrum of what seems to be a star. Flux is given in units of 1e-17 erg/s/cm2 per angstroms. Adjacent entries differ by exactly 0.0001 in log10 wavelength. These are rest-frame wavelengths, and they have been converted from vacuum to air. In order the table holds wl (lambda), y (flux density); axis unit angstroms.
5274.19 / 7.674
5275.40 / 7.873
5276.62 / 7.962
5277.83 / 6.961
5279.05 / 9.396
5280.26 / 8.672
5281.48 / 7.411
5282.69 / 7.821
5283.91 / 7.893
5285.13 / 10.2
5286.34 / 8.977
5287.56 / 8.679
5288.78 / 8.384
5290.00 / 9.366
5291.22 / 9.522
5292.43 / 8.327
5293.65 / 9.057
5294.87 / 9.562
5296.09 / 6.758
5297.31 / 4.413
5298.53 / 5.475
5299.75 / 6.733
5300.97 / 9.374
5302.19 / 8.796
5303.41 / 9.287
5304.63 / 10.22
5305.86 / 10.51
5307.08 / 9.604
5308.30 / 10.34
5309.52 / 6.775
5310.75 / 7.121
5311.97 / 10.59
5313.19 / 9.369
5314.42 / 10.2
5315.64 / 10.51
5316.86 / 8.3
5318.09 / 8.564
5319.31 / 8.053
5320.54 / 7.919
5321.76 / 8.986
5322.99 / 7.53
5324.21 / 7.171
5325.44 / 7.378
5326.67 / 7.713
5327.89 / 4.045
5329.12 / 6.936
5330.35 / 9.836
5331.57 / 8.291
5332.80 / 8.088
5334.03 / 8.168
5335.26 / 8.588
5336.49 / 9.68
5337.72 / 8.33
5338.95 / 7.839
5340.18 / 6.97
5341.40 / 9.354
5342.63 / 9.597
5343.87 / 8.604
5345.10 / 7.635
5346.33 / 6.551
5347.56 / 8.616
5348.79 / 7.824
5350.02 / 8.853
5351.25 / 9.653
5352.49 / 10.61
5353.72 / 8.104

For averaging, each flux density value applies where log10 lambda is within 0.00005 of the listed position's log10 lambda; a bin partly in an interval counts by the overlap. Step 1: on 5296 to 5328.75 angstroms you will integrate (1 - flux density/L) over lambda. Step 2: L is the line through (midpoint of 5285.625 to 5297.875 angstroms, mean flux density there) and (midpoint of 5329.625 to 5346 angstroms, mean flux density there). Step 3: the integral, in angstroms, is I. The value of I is 0.7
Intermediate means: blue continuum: 8.34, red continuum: 8.49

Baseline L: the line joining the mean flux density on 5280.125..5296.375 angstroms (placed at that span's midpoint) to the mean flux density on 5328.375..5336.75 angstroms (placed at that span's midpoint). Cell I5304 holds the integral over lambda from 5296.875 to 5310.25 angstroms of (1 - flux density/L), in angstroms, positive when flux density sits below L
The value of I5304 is 0.3 angstroms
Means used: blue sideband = 8.65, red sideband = 8.39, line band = 8.36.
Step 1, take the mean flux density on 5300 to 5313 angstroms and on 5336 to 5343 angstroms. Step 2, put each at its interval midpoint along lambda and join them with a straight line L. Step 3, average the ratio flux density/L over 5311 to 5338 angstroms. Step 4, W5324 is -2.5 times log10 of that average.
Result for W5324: 0.064 mag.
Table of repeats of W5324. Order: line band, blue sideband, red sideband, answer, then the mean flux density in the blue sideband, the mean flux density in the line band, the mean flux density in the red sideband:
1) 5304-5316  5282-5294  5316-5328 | -0.168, 8.81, 9.5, 7.78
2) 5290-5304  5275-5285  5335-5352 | 0.026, 8.1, 8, 8.45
